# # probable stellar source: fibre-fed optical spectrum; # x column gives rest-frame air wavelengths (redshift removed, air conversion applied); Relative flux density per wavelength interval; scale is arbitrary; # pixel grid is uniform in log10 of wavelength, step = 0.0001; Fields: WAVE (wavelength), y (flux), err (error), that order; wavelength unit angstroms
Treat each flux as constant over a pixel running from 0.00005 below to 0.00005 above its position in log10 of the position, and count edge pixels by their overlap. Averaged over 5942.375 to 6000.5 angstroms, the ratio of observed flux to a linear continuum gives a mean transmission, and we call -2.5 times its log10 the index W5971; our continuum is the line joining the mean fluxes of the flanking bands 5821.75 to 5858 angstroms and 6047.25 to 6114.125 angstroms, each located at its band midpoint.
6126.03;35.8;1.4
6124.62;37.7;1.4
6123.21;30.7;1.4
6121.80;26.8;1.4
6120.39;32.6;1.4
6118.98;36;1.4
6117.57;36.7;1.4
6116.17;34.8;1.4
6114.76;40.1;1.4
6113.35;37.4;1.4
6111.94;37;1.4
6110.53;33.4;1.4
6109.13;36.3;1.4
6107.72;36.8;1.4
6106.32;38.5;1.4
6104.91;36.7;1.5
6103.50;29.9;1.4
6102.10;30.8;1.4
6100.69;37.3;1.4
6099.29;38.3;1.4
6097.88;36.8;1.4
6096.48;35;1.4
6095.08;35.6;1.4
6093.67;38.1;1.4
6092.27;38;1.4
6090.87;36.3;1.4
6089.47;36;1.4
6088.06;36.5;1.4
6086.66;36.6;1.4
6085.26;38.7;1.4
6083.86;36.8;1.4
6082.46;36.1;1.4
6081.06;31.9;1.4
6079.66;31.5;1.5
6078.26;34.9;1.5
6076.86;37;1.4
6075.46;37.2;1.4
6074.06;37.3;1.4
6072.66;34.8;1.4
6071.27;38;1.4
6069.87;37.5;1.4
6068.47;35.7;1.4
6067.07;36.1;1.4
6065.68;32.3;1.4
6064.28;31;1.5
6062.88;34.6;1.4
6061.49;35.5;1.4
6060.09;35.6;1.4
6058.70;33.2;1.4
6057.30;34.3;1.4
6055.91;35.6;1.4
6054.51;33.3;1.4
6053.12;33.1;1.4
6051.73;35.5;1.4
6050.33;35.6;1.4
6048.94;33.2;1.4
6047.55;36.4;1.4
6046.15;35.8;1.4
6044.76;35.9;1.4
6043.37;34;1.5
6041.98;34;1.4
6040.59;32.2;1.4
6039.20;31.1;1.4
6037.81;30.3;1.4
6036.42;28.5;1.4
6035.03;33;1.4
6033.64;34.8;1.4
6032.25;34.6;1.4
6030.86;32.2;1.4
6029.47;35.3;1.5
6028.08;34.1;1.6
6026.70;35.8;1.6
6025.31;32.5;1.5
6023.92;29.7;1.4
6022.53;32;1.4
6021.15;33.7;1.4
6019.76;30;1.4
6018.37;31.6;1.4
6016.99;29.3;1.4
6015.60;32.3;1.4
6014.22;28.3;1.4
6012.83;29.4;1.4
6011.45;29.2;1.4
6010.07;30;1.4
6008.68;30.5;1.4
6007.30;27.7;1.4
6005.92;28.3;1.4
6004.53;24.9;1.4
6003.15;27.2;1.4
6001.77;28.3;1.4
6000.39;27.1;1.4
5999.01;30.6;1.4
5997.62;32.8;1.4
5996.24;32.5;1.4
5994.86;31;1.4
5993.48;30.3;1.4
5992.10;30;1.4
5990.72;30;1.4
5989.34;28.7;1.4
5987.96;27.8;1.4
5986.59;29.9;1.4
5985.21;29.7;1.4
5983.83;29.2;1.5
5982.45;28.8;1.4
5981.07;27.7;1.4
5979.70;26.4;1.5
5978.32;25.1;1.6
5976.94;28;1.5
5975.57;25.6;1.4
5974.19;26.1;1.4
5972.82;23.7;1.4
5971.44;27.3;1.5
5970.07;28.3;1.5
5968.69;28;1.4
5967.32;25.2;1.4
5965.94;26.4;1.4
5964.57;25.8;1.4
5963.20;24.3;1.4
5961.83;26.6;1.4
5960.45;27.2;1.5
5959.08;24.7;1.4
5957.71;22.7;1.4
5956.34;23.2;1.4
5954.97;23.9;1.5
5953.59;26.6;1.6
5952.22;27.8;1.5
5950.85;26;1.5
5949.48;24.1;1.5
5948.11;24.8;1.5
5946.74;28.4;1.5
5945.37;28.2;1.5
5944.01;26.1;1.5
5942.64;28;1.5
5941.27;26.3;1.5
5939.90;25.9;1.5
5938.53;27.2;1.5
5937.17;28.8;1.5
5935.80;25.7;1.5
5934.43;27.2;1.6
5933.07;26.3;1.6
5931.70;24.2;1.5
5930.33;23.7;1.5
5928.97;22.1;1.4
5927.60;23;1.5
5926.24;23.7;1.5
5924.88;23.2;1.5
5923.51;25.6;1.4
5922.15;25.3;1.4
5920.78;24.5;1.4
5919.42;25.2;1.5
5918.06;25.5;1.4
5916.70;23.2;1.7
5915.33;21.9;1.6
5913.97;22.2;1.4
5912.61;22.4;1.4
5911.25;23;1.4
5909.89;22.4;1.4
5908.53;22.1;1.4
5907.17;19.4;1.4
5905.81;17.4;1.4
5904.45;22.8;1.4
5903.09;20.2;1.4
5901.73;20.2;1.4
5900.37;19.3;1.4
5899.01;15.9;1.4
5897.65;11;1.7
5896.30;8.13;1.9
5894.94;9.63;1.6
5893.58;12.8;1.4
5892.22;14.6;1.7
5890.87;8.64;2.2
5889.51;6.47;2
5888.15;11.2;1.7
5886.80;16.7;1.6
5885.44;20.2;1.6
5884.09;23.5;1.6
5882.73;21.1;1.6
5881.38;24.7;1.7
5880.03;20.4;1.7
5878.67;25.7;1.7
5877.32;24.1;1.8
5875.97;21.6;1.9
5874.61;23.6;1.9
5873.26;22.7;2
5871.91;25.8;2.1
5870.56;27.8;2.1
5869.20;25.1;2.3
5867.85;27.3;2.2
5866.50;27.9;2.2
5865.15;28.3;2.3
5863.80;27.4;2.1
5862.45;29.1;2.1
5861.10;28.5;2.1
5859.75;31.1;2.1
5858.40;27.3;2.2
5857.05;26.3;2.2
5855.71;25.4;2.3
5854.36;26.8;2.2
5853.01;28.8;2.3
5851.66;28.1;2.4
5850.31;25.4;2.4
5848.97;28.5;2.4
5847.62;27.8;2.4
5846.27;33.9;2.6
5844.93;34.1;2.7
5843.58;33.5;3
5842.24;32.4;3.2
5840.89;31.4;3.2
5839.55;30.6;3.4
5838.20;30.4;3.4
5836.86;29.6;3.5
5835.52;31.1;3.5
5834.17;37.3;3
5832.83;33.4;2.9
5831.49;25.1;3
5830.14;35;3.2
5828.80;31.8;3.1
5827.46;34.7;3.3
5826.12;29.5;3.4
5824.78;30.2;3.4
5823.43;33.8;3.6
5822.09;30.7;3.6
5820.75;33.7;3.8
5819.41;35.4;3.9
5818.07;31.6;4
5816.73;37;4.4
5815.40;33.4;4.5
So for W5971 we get 0.21 mag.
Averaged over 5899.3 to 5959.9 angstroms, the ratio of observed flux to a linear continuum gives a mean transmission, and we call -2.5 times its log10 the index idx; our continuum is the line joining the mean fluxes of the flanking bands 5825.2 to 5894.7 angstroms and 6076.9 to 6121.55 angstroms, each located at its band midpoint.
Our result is 0.20 mag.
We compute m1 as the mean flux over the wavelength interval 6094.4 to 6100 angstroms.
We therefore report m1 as 36.5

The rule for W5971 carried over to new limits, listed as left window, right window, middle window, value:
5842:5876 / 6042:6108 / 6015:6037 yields 0.04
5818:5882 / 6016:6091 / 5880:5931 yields 0.48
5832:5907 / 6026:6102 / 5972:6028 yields 0.07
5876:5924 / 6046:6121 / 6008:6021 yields -0.03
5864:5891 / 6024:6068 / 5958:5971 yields 0.08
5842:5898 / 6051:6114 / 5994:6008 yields 0.07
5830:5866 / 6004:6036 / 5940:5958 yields 0.18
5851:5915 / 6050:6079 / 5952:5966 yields 0.08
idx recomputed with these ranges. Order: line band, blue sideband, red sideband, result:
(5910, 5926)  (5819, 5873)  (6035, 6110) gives 0.31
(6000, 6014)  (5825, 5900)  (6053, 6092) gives 0.14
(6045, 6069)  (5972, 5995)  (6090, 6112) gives -0.05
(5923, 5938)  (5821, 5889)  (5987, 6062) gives 0.19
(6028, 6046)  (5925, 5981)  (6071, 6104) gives -0.04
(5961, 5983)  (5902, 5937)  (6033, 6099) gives 0.04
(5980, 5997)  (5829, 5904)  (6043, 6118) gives 0.04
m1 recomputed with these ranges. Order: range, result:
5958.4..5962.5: 26.1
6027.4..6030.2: 34.6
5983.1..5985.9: 29.4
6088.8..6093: 36.9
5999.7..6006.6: 27.2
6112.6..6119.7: 37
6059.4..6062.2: 35.6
